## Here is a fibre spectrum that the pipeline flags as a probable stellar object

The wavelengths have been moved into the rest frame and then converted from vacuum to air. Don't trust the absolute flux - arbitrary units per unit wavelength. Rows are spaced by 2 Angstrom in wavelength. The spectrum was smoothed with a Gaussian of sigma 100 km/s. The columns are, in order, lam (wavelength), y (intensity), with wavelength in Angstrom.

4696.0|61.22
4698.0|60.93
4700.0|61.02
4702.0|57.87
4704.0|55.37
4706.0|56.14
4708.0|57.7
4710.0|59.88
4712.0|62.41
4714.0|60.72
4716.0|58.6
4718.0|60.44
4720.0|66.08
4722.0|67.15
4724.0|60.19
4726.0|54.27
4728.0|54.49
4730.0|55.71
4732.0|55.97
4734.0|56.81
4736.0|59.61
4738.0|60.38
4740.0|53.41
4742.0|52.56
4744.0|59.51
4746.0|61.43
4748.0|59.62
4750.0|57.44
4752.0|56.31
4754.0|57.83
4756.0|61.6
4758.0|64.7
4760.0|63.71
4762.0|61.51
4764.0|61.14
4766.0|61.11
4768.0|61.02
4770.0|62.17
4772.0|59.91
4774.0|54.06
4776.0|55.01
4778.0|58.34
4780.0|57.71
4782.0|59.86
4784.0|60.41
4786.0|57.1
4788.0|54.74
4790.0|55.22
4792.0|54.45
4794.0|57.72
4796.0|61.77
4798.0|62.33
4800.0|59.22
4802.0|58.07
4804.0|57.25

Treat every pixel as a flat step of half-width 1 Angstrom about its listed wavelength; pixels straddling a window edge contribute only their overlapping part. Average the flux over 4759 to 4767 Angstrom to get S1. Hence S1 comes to 61.9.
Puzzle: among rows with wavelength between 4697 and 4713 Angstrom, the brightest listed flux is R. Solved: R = 62.41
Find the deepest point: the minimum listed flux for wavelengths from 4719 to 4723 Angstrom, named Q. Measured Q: 66.08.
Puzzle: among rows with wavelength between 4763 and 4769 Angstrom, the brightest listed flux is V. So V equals 61.14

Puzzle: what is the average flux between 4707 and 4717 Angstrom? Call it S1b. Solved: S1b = 59.9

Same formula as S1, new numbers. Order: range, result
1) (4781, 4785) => 60.1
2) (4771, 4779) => 56.8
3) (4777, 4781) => 58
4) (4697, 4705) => 58.8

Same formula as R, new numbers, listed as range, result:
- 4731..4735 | 56.81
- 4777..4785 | 60.41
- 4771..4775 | 59.91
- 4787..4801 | 62.33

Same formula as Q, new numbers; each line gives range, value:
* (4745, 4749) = 59.62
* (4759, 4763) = 61.51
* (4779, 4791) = 54.74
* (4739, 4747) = 52.56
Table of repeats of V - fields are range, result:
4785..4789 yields 57.1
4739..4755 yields 61.43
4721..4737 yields 67.15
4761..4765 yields 61.51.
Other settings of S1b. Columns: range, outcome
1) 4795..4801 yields 61.1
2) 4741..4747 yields 57.8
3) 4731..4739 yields 58.2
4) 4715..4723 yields 63.1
